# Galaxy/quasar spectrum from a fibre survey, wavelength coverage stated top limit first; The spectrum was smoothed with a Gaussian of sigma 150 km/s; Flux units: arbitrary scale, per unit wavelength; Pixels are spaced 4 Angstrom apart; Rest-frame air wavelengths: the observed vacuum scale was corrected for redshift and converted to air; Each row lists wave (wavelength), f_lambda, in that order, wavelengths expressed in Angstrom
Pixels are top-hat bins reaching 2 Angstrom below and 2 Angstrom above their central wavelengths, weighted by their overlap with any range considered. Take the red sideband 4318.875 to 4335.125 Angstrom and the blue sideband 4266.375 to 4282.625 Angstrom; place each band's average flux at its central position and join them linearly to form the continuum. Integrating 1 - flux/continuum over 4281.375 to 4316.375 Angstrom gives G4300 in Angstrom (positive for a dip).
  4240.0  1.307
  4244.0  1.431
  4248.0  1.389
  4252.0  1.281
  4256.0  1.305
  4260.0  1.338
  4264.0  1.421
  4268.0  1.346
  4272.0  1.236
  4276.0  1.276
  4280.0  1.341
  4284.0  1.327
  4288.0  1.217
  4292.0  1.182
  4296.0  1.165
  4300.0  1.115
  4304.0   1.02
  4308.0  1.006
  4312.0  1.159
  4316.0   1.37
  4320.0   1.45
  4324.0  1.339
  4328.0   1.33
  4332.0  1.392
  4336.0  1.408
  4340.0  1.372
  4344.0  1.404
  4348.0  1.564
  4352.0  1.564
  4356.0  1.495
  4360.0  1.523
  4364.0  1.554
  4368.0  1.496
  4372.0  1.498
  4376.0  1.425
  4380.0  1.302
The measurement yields 4.4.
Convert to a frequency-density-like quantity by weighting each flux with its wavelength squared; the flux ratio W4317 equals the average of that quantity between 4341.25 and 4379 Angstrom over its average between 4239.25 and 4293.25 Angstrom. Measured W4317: 1.19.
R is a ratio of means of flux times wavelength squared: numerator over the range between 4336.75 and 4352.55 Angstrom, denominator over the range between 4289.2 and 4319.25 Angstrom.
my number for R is 1.3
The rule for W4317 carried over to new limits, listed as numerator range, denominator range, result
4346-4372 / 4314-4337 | 1.13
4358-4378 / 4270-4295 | 1.24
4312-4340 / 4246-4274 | 1.06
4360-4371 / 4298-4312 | 1.47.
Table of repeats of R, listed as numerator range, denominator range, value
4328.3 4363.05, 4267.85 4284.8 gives 1.16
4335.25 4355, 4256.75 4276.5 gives 1.15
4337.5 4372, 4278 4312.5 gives 1.31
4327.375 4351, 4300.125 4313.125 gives 1.36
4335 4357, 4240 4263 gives 1.14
